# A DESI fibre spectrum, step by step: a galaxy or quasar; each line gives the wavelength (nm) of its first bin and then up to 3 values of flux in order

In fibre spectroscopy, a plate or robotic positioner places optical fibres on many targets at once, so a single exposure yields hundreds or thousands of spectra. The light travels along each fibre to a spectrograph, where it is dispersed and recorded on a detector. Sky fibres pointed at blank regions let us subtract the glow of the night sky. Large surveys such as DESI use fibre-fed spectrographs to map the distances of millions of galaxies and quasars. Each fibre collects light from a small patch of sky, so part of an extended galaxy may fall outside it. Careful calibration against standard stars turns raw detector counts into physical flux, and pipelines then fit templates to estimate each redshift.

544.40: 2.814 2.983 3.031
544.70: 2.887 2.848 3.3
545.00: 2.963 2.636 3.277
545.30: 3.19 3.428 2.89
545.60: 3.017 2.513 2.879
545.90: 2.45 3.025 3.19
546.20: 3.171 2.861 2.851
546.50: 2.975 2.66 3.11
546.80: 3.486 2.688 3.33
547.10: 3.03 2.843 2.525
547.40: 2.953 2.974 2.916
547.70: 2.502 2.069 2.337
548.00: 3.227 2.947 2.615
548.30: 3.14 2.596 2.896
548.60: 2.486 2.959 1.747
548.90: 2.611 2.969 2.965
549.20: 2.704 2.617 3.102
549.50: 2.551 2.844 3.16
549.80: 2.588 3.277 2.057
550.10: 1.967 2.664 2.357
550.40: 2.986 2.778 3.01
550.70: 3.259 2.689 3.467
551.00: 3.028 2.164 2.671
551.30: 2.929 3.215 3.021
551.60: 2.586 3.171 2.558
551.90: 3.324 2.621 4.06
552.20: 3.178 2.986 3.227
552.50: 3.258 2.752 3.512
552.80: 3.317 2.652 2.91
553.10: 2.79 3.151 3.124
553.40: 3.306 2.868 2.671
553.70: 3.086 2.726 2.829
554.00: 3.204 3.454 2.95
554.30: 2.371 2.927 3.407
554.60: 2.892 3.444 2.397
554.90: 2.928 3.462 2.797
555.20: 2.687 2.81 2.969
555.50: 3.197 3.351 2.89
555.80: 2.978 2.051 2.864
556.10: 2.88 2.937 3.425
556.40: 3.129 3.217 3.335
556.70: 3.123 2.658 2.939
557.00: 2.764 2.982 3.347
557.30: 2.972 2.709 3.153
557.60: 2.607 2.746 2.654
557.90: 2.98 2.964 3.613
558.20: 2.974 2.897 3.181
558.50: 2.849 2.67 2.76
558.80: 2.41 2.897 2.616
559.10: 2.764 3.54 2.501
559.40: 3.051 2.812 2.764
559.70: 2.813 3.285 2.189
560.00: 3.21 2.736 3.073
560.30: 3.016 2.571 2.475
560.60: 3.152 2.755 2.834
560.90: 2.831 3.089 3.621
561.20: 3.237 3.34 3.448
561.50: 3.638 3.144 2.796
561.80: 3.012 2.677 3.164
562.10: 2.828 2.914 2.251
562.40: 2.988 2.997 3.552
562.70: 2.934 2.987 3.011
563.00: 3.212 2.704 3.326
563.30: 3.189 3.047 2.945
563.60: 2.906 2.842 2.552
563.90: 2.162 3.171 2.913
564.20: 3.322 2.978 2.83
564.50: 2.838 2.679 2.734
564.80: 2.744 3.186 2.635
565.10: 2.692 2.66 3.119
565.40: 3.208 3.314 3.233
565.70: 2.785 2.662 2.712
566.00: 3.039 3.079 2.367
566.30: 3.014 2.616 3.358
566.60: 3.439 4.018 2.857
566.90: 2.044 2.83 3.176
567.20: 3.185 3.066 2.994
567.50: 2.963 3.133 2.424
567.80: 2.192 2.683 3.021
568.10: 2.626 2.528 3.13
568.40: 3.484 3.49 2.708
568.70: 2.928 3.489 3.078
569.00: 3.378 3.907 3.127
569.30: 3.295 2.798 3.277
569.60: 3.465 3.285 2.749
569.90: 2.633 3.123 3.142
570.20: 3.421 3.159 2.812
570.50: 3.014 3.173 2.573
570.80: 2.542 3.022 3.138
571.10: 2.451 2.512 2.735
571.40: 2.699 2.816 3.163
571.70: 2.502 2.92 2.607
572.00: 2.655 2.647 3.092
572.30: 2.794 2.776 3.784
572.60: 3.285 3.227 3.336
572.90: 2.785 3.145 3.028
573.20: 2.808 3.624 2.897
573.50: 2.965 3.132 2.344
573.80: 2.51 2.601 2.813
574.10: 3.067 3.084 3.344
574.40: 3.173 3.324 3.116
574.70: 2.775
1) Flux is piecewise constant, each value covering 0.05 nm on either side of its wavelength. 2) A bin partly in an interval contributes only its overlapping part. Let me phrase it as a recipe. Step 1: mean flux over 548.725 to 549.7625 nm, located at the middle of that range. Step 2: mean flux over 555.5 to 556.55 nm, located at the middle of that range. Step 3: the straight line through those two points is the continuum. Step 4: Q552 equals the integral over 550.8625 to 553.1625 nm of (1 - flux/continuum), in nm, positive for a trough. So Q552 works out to -0.147 nm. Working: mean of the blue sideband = 2.73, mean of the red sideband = 2.98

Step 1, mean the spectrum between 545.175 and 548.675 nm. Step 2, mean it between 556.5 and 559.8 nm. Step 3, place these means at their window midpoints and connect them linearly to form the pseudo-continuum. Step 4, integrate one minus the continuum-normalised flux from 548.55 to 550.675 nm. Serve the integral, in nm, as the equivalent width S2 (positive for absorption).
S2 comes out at 0.15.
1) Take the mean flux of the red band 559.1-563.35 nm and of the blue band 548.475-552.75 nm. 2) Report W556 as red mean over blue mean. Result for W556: 1.0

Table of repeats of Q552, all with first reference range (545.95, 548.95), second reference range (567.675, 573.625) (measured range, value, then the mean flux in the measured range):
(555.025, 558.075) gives -0.06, 2.95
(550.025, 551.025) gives 0.02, 2.8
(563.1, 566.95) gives 0.03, 2.92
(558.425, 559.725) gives 0.04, 2.81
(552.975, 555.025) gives -0.09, 2.99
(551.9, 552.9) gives -0.12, 3.19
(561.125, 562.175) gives -0.08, 3.14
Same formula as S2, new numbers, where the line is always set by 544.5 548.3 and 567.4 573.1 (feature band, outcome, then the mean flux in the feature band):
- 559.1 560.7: 0.04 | 2.87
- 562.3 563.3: -0.03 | 3.04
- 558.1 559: 0.03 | 2.86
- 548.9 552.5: 0.05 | 2.88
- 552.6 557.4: -0.08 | 2.99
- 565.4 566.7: -0.02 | 3.02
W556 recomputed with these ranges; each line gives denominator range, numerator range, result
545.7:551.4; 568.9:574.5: 1.07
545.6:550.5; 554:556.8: 1.08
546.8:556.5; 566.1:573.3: 1.03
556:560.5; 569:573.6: 1.03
